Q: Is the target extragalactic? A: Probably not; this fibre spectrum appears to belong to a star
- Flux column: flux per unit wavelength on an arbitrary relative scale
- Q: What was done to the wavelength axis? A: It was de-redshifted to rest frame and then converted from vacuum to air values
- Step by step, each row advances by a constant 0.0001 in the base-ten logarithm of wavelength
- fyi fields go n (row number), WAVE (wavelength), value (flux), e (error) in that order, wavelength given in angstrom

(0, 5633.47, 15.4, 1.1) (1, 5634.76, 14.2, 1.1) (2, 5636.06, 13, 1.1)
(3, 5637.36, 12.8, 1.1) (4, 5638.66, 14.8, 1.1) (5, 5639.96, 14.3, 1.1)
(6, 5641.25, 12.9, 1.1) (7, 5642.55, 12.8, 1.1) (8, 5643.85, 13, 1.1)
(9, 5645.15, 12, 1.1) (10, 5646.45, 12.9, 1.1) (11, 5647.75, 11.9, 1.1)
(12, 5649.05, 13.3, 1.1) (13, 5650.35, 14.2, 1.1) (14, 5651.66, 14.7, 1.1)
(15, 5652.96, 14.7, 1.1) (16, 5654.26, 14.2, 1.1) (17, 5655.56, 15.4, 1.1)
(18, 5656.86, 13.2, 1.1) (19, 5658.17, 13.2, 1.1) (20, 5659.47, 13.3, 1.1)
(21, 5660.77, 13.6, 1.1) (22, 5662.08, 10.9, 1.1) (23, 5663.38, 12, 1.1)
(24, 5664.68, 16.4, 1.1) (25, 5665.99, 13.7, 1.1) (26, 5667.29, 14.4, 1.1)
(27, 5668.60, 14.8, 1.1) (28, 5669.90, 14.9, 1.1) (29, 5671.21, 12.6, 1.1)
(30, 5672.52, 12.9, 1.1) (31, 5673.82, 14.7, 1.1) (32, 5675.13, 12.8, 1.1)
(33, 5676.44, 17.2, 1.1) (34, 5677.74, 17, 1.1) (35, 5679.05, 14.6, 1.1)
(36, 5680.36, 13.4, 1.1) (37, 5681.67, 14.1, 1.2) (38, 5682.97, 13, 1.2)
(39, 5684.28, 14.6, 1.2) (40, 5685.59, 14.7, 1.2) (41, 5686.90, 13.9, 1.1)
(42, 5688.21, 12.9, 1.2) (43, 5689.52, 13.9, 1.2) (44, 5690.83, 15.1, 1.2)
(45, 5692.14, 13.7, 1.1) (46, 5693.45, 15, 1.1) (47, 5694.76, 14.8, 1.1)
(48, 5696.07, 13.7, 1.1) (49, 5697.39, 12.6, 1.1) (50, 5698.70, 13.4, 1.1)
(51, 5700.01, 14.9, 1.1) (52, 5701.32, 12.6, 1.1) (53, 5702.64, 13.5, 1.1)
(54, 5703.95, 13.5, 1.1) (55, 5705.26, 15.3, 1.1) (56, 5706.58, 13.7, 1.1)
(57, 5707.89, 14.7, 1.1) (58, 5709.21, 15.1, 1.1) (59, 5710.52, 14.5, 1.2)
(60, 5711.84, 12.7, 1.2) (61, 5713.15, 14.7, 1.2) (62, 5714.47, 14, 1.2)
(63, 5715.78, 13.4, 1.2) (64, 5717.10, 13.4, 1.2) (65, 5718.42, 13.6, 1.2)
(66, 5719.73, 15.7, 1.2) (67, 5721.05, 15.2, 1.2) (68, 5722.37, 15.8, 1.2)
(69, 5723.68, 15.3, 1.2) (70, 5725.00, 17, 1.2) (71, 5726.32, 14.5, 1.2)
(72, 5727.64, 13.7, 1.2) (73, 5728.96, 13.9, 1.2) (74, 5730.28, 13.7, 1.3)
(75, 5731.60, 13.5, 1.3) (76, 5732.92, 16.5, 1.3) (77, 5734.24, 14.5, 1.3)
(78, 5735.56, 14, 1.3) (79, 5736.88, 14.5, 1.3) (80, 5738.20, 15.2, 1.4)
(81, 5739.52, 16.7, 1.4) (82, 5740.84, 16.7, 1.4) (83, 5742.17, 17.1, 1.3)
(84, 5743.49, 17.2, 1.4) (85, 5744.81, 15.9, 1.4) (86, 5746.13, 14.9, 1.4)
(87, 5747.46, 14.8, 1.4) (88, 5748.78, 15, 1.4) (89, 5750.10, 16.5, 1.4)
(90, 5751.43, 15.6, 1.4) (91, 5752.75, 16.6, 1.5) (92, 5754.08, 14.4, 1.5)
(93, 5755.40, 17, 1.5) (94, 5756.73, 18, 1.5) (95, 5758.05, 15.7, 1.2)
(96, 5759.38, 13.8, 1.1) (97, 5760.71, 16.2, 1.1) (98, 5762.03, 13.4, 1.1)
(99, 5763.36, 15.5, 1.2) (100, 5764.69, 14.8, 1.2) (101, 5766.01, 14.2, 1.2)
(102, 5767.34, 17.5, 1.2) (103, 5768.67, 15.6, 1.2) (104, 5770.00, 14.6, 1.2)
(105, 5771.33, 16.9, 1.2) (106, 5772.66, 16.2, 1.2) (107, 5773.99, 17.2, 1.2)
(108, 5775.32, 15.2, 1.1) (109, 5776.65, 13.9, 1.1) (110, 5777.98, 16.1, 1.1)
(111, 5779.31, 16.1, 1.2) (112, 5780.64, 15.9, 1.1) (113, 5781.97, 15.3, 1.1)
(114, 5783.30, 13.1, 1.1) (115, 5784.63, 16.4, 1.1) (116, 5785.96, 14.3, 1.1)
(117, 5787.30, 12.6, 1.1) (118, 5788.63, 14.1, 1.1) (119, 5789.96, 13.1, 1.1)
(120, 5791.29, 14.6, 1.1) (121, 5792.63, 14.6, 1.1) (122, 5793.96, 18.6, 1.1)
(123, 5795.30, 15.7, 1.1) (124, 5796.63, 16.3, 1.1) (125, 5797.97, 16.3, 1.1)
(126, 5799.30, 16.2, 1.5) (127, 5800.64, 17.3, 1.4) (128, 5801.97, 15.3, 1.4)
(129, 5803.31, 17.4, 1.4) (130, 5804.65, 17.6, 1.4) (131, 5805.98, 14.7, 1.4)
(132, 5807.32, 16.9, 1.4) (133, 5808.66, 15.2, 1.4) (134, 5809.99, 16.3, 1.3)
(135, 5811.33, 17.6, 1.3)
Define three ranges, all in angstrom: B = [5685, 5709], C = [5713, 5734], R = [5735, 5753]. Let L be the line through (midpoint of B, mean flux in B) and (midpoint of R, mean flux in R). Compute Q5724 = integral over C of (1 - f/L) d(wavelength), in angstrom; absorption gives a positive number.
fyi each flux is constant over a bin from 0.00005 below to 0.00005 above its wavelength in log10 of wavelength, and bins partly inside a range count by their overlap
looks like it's 0.5 angstrom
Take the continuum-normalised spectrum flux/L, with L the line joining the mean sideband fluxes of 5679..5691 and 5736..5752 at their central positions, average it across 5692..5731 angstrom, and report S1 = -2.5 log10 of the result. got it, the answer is 0.039 mag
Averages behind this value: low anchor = 13.9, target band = 14.3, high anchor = 15.8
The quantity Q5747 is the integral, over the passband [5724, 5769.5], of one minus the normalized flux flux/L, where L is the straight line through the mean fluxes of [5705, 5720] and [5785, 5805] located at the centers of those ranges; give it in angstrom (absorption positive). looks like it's -2.0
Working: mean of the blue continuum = 14.2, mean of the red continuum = 15.6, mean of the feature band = 15.4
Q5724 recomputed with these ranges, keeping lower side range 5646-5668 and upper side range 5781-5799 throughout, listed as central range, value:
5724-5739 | -0.25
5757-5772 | -0.59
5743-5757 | -1.24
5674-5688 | -0.58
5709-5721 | 0.10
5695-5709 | 0.26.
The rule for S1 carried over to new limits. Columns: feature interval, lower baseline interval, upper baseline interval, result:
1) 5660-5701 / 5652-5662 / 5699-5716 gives -0.01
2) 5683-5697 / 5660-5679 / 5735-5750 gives 0.03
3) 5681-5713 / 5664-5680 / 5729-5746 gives 0.07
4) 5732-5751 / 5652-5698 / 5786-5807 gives -0.05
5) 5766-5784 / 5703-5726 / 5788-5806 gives -0.01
